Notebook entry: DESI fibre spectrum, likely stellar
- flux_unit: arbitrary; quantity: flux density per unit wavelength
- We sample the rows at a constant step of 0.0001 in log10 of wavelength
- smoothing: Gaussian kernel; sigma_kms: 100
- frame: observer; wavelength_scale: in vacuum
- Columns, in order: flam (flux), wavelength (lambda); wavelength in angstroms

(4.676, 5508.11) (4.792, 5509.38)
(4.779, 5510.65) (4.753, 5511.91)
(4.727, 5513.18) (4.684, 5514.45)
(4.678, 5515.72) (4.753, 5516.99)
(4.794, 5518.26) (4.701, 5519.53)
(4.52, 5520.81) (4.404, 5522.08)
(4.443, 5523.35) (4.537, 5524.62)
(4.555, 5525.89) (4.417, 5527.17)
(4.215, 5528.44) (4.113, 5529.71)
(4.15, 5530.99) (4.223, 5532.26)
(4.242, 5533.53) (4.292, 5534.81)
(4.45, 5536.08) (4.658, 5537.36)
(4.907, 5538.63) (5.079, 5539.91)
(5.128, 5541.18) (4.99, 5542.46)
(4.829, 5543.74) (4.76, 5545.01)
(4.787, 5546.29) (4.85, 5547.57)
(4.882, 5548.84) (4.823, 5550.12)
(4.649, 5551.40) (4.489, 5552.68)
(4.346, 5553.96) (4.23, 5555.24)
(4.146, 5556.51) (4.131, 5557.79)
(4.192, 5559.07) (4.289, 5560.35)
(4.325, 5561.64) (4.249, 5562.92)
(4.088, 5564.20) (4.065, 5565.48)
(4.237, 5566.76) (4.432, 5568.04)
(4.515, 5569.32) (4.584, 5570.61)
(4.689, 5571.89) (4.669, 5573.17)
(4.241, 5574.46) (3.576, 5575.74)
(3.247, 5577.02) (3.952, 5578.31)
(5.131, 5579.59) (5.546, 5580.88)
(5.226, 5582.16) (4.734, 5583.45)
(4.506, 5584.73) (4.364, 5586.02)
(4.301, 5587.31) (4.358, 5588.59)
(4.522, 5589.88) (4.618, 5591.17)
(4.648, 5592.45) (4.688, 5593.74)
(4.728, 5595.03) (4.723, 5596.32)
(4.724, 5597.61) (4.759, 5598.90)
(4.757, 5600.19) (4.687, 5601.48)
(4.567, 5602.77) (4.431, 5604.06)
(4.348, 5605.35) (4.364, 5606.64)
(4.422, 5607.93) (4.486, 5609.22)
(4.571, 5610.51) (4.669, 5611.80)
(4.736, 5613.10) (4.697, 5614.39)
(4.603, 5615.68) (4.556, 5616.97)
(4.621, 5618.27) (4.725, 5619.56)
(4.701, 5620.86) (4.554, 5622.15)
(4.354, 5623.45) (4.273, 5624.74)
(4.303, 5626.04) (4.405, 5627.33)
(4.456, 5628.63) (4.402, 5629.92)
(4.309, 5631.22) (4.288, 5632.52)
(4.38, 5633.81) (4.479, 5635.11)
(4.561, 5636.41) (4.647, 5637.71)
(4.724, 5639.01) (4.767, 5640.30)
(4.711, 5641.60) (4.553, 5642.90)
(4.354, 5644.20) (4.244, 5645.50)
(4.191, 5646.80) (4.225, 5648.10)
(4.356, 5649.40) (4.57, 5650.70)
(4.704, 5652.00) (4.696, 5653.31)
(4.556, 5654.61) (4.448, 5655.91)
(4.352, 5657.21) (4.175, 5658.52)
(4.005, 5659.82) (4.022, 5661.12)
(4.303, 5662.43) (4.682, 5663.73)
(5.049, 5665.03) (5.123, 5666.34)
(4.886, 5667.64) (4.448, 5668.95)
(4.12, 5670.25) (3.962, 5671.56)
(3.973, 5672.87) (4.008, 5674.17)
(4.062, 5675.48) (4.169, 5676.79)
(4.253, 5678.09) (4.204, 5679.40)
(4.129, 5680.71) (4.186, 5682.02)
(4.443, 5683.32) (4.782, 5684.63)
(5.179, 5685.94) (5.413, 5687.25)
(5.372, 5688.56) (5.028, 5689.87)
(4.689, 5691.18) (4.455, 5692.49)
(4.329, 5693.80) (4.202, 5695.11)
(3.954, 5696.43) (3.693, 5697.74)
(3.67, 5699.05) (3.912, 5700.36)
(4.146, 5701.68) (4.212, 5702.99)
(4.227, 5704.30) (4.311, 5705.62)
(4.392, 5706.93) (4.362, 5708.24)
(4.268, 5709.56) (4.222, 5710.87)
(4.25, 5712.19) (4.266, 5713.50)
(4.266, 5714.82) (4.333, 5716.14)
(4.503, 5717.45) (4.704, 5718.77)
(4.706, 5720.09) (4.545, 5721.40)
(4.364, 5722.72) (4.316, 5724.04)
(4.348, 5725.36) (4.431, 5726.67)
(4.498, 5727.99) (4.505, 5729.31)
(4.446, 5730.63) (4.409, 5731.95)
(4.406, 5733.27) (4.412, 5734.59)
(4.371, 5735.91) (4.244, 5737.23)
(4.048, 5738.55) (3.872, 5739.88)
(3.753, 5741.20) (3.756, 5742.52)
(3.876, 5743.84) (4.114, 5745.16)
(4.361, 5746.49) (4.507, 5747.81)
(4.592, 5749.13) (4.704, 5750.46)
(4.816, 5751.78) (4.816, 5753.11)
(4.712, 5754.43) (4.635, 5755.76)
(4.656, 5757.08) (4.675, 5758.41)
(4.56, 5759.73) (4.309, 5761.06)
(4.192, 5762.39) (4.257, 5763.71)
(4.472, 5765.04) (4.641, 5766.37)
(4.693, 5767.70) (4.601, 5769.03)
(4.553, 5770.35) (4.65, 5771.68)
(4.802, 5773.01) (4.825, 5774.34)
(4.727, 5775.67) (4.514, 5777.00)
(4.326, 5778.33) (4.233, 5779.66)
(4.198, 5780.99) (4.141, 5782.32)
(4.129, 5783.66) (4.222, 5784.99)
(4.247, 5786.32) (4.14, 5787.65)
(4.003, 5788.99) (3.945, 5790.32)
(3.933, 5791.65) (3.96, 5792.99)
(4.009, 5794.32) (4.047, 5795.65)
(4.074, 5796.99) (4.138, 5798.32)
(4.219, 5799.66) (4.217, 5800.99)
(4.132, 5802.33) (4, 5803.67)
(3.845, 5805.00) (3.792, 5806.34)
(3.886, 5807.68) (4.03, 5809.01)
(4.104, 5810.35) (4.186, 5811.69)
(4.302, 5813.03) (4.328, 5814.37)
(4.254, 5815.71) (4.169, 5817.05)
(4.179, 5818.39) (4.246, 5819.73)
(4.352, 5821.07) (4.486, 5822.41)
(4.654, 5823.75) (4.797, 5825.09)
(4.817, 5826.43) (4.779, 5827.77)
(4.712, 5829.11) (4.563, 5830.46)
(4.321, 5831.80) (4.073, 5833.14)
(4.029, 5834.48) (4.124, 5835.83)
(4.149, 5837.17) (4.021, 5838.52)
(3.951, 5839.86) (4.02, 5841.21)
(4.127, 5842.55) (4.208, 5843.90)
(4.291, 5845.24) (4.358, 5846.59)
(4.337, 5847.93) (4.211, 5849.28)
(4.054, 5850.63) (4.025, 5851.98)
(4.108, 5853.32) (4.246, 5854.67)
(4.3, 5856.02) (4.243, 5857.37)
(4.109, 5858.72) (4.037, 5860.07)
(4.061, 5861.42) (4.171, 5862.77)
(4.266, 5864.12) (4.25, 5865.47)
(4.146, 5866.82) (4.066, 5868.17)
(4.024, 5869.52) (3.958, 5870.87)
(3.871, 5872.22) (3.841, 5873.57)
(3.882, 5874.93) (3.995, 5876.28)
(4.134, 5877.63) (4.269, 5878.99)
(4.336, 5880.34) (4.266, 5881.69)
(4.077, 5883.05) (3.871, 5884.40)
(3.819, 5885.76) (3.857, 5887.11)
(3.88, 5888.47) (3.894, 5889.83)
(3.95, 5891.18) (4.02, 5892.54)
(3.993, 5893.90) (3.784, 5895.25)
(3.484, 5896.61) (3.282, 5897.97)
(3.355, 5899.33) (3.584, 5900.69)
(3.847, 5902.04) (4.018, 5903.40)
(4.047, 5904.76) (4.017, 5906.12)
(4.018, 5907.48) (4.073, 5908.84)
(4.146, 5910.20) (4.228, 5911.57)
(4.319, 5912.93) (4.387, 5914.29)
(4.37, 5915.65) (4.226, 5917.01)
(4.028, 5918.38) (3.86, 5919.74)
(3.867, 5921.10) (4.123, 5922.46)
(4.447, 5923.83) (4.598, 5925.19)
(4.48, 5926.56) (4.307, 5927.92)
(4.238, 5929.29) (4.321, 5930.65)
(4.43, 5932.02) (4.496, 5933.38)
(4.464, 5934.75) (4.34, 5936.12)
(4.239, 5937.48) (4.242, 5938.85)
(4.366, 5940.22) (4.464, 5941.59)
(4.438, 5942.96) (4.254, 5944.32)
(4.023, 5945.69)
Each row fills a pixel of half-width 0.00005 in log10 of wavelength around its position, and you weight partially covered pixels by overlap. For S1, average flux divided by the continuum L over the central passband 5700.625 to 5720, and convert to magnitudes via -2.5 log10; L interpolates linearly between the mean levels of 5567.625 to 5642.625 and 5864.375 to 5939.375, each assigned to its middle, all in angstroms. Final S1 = 0.01 mag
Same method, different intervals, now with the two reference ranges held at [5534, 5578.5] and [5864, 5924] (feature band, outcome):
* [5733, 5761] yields -0.05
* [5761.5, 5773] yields -0.09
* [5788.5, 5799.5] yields 0.03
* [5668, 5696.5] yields -0.04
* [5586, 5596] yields -0.03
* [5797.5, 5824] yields -0.02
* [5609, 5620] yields -0.06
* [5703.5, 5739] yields -0.04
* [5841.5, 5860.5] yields -0.03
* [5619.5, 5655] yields -0.03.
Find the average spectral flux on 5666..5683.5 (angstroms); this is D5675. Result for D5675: 4.27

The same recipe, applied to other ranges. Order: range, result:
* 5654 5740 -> 4.38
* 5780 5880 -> 4.17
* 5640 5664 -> 4.41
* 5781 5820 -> 4.1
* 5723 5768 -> 4.39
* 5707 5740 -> 4.37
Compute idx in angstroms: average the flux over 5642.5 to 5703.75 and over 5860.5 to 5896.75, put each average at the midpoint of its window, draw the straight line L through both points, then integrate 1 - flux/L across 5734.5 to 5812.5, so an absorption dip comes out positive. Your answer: -1.41 angstroms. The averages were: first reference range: 4.39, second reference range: 4.01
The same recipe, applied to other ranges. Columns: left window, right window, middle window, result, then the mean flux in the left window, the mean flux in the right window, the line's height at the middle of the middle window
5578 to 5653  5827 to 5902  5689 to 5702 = 0.5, 4.56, 4.07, 4.4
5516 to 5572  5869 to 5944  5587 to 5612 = -0.7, 4.5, 4.09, 4.44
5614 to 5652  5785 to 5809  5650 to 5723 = -1.0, 4.49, 4.04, 4.34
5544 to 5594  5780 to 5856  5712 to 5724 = -0.4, 4.47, 4.2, 4.3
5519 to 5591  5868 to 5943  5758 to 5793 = -1.2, 4.48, 4.09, 4.23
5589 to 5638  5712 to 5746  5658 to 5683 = 0.7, 4.54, 4.3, 4.42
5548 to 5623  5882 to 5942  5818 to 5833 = -1.2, 4.5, 4.09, 4.2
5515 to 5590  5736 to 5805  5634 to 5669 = -0.8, 4.49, 4.31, 4.41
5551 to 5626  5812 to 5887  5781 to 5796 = 0.7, 4.48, 4.2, 4.27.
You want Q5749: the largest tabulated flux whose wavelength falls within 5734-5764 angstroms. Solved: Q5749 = 4.816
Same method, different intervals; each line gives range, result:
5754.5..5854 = 4.825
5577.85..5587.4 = 5.546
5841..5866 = 4.358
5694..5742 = 4.706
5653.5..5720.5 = 5.413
